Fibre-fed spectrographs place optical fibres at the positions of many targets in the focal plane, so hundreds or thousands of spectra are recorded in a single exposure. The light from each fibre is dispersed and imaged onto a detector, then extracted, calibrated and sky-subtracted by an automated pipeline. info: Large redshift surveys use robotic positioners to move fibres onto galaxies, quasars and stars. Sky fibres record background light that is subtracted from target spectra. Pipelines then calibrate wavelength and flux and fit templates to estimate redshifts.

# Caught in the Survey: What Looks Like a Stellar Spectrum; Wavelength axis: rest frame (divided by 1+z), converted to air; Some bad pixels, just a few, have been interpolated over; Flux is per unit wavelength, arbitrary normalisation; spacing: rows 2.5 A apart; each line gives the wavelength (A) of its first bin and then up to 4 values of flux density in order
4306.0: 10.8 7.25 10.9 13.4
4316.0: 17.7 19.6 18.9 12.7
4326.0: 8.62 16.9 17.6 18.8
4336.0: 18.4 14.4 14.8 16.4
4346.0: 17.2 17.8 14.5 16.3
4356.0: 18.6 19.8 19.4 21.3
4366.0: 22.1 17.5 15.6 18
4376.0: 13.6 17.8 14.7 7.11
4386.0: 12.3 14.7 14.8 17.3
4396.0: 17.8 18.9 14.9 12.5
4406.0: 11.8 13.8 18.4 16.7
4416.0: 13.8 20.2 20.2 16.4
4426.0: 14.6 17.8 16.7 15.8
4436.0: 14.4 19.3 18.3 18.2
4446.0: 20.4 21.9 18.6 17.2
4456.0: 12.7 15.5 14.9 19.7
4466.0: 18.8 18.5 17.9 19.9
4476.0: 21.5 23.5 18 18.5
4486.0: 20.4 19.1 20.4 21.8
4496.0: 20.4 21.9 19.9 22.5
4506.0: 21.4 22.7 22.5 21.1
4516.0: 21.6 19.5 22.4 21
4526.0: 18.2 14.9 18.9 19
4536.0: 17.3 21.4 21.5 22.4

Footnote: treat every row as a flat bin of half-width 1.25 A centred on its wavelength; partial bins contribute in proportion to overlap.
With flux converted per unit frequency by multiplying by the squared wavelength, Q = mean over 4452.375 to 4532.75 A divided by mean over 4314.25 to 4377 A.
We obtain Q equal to 1.23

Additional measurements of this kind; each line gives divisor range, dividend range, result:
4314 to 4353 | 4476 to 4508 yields 1.37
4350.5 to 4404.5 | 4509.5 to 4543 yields 1.31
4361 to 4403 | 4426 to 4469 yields 1.11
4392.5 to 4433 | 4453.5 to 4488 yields 1.16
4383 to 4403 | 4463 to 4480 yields 1.38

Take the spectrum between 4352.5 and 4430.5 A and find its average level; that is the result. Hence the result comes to 16.4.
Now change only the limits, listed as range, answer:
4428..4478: 18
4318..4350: 16.2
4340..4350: 16.5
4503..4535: 20.4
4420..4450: 17.8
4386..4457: 16.7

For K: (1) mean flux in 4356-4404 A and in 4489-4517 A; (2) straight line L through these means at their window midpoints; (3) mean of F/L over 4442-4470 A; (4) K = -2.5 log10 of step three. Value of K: 0.10 mag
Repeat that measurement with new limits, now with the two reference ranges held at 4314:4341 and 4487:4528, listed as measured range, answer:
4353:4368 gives -0.15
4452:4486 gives 0.09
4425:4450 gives 0.08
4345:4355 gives 0.02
